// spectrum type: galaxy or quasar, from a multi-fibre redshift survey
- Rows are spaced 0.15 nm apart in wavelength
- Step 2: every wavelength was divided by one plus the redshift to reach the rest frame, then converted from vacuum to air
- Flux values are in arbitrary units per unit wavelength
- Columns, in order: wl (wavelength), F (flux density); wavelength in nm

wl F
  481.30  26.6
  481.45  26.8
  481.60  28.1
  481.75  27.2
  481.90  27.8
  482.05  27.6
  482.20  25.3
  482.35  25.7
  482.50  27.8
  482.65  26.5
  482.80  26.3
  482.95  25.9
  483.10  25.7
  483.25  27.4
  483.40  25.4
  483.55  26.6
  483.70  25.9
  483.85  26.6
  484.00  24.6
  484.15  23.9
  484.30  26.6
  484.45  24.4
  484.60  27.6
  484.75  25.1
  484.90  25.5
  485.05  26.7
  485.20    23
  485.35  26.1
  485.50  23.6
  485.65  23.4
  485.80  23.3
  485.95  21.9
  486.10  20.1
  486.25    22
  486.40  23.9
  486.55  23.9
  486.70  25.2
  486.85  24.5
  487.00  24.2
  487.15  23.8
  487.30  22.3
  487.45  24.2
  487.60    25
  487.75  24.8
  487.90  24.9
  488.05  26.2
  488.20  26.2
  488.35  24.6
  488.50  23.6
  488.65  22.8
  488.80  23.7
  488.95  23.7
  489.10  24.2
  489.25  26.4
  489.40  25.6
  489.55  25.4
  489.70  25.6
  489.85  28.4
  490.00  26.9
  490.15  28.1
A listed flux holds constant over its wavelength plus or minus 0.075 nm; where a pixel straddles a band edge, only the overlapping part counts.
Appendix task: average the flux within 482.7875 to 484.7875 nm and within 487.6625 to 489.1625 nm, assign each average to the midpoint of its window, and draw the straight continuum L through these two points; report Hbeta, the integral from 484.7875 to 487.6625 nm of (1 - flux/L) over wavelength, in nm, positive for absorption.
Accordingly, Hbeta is 0.15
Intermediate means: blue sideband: 25.9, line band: 23.8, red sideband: 24.5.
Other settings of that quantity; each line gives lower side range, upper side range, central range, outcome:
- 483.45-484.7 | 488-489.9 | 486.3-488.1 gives 0.068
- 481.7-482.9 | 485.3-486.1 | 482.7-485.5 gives -0.091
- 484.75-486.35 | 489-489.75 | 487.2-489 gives 0.033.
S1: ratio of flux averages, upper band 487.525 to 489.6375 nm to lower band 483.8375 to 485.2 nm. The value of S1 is 1.0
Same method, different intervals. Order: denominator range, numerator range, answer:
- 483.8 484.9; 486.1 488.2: 0.95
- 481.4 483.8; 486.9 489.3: 0.92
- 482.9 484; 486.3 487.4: 0.92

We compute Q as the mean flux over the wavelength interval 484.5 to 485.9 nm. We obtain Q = 24.9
